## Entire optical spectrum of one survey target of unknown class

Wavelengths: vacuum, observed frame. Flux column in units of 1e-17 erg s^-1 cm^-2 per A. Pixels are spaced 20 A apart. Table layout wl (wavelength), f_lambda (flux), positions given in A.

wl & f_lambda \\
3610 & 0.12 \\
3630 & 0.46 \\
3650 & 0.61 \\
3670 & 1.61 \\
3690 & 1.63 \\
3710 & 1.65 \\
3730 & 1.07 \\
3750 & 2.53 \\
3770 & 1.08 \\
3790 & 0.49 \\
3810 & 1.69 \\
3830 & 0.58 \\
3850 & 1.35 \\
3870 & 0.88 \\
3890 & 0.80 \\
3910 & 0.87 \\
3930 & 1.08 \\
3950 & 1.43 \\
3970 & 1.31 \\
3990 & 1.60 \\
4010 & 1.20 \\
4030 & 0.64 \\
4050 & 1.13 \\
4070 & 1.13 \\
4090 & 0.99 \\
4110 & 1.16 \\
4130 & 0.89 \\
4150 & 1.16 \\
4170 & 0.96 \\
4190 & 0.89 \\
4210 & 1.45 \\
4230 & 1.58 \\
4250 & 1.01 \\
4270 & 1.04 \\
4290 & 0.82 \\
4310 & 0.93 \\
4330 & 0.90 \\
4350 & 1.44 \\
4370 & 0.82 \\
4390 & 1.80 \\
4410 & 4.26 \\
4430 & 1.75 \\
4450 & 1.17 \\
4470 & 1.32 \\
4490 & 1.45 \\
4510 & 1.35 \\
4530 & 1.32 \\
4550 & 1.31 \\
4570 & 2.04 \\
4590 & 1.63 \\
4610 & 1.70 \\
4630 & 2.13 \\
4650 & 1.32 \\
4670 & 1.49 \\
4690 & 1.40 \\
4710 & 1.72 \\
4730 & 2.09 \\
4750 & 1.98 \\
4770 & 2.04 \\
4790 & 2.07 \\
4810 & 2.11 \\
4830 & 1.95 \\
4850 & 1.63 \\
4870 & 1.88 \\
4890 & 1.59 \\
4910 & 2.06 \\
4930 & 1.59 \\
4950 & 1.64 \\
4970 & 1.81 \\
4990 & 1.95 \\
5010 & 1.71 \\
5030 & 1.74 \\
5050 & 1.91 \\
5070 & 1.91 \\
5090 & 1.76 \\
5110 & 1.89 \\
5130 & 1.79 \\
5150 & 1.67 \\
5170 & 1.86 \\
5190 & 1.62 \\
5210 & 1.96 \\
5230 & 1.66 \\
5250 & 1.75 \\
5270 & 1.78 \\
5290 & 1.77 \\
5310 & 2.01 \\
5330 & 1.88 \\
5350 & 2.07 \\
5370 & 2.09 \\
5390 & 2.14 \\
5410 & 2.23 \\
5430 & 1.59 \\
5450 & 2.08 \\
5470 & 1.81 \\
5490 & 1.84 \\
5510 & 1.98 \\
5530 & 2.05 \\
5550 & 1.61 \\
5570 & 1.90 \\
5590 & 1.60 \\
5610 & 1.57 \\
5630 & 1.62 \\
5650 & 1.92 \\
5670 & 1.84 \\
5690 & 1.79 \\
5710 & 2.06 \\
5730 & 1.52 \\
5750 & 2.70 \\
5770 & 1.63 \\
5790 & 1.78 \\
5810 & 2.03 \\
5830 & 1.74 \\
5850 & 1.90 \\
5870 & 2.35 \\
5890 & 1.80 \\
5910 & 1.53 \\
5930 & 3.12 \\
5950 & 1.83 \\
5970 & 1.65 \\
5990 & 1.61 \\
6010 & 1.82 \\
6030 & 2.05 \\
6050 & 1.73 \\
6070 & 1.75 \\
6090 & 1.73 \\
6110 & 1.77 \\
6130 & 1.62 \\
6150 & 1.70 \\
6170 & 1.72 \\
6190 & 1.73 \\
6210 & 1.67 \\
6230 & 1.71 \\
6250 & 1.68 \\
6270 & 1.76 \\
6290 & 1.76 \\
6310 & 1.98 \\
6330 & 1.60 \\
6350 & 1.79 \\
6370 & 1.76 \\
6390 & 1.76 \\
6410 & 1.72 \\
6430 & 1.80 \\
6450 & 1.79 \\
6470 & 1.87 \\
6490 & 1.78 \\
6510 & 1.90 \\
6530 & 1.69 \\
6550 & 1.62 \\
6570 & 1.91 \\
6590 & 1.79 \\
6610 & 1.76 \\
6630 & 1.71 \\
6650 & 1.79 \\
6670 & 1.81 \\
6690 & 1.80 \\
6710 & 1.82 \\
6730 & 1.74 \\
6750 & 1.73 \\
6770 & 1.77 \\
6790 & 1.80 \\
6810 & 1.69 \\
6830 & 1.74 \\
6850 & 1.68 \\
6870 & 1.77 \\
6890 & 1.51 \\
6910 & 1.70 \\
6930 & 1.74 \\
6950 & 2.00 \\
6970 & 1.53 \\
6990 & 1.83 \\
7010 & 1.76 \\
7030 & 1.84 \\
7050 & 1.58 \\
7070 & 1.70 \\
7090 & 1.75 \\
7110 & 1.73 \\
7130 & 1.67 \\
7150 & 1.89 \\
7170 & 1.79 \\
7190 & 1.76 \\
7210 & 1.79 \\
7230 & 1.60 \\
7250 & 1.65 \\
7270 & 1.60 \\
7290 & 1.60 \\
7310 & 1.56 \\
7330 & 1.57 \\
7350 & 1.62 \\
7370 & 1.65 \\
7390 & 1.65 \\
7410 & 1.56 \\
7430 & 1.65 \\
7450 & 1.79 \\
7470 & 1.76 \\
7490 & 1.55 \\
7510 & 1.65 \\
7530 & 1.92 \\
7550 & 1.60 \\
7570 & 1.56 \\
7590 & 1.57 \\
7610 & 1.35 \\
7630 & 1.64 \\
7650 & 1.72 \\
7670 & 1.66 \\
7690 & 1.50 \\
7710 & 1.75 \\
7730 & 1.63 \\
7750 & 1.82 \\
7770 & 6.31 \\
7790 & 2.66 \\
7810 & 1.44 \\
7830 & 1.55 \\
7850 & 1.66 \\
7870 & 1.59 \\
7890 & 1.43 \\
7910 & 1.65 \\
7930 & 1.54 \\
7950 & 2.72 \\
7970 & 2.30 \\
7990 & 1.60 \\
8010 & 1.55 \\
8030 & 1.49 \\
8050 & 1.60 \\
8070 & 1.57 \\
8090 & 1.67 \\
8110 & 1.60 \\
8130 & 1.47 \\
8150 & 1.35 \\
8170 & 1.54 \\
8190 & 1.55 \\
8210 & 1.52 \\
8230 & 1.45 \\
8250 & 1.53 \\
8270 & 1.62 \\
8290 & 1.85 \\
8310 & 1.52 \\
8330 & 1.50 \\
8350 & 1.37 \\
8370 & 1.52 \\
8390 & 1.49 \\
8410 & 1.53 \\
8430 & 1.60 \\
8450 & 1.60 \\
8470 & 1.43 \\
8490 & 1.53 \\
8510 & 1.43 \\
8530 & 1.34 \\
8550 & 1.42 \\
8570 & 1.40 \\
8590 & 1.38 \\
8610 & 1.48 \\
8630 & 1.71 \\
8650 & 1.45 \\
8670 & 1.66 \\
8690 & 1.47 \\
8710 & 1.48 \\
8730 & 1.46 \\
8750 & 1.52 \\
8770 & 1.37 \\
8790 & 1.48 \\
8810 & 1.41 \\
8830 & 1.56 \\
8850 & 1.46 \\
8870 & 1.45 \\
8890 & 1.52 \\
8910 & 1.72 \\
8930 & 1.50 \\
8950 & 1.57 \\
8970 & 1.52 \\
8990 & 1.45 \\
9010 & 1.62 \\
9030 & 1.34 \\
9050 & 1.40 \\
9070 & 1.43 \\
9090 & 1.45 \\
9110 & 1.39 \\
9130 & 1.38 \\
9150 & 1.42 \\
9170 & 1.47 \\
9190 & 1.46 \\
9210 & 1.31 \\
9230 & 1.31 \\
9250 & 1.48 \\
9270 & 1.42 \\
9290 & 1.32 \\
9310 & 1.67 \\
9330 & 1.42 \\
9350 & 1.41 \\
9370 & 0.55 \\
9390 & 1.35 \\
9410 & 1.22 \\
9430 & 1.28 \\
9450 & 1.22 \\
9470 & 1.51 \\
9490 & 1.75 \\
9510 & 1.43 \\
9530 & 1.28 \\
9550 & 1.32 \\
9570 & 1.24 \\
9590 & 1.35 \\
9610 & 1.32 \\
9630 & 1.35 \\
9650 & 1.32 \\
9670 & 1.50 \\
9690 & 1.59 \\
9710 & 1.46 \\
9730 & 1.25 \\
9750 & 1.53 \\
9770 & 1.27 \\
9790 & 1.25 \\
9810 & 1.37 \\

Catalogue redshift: 0.18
